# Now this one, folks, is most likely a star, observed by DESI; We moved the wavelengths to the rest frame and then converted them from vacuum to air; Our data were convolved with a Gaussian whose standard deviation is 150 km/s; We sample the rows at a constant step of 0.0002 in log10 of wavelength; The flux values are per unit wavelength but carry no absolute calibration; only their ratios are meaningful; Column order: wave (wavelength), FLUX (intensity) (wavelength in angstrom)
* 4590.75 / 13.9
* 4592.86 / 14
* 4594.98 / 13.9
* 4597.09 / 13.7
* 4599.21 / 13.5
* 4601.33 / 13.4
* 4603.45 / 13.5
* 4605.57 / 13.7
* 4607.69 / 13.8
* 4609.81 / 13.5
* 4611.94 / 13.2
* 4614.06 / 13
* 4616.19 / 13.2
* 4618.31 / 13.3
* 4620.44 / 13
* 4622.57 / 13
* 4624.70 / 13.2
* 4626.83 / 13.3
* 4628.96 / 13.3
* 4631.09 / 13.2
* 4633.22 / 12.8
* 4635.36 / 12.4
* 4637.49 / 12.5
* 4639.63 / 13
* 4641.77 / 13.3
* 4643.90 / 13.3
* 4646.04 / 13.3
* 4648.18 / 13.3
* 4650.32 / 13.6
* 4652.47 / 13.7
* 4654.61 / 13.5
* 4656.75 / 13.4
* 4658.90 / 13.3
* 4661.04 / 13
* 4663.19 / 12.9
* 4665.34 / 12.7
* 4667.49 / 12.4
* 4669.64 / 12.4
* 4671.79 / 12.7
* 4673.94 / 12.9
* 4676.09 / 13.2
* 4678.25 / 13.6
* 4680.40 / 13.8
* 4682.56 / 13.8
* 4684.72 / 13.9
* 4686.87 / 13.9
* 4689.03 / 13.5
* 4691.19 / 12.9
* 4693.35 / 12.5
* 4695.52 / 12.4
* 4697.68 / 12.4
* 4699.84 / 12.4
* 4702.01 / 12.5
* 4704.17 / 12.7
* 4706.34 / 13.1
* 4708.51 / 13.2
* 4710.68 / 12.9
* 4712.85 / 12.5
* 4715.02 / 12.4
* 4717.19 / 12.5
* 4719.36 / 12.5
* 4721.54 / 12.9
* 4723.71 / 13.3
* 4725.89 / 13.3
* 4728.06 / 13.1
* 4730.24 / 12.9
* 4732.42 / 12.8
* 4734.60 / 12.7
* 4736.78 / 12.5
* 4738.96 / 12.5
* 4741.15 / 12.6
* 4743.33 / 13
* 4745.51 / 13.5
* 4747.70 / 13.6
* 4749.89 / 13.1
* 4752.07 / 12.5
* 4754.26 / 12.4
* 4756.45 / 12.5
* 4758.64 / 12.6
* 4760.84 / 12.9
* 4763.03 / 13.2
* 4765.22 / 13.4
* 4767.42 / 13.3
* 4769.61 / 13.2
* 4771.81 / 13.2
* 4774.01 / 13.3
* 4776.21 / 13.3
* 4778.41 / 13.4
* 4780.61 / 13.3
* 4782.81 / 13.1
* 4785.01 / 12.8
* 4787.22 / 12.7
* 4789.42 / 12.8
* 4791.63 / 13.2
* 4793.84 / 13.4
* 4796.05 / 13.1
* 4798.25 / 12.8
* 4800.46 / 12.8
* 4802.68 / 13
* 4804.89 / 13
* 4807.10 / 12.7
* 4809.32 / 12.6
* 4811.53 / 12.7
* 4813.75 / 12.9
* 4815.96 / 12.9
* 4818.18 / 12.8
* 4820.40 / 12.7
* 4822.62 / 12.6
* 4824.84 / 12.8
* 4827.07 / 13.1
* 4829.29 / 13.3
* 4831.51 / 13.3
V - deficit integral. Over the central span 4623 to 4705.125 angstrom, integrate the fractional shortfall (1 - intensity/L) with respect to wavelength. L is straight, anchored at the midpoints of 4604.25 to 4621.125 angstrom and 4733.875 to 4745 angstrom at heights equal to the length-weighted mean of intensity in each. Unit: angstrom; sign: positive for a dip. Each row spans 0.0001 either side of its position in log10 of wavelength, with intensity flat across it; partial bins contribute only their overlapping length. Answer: 0.1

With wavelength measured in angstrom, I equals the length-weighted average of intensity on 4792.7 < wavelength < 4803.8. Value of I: 13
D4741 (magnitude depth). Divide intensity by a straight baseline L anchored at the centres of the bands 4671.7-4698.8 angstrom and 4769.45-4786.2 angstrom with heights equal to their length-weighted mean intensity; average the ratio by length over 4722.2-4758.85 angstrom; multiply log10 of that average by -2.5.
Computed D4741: 0.03 mag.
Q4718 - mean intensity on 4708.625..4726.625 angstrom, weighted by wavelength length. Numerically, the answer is 12.8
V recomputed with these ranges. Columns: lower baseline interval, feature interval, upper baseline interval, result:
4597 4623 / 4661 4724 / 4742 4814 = 1.3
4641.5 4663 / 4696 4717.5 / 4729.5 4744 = 0.5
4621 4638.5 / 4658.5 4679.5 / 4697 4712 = -0.1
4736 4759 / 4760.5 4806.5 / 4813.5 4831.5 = -0.9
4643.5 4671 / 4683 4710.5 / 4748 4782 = 0.3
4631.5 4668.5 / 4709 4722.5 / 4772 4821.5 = 0.4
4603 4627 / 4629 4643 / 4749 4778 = 0.4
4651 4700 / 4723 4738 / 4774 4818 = 0.1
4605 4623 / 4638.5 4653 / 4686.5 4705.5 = -0.3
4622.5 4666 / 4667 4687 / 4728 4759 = -0.3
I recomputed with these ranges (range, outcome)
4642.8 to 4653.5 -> 13.4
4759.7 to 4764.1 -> 13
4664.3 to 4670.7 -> 12.5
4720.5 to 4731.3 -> 13.1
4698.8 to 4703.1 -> 12.5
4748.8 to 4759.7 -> 12.6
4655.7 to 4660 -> 13.4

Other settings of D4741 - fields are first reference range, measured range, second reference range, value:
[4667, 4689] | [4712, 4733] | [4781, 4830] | 0.028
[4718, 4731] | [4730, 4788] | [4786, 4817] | -0.002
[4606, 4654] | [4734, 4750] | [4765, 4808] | 0.015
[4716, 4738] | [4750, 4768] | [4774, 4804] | 0.009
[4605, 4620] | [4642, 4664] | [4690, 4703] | -0.032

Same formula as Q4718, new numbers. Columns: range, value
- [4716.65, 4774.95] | 12.9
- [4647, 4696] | 13.2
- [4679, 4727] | 13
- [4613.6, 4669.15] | 13.1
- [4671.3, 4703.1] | 13.1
